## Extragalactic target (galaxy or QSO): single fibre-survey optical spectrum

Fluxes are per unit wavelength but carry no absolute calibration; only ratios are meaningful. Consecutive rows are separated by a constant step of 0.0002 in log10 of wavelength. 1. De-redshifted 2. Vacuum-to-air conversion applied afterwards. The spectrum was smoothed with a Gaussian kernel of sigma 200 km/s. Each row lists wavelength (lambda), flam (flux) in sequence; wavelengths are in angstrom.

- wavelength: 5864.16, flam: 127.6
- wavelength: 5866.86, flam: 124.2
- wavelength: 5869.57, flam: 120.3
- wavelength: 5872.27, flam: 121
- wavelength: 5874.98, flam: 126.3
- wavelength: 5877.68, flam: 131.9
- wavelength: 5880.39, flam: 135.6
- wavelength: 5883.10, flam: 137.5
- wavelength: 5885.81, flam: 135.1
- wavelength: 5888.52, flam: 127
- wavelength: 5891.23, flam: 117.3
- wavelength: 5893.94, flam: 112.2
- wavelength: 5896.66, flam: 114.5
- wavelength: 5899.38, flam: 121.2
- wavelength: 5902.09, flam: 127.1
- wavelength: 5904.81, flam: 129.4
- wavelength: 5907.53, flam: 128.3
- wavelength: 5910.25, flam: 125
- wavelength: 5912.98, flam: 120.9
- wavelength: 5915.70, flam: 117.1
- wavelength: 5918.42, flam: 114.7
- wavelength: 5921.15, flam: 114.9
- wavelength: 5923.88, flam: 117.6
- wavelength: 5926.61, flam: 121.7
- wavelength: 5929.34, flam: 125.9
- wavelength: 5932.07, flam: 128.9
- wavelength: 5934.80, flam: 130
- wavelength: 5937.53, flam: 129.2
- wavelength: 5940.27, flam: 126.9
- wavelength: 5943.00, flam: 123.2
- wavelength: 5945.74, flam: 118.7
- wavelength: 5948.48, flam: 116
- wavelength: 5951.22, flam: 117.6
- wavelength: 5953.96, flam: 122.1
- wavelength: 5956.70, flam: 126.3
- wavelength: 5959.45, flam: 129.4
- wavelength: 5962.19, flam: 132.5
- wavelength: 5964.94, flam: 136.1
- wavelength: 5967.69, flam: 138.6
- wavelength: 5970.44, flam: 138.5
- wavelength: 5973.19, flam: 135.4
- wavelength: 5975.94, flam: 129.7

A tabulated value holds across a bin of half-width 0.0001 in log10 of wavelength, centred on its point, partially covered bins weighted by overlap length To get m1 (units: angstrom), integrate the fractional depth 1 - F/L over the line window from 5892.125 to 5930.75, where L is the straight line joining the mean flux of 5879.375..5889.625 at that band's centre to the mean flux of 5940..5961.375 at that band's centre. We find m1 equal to 2.55 angstrom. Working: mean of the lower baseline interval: 134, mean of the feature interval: 121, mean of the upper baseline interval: 123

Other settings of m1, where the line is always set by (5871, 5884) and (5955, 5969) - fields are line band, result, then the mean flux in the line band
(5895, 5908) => 0.7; 124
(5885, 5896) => 0.7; 122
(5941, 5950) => 0.8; 120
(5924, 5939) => 0.6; 126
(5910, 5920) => 0.9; 119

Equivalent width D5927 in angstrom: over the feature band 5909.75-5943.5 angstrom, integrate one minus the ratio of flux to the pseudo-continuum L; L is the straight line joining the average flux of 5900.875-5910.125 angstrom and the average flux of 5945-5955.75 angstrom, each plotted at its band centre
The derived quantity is 0.2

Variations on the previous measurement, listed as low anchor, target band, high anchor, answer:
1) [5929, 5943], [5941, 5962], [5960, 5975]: 1.45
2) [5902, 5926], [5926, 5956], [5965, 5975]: 1.17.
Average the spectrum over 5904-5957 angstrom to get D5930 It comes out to 123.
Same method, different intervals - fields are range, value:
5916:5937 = 122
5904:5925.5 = 121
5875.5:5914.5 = 126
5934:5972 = 128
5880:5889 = 134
